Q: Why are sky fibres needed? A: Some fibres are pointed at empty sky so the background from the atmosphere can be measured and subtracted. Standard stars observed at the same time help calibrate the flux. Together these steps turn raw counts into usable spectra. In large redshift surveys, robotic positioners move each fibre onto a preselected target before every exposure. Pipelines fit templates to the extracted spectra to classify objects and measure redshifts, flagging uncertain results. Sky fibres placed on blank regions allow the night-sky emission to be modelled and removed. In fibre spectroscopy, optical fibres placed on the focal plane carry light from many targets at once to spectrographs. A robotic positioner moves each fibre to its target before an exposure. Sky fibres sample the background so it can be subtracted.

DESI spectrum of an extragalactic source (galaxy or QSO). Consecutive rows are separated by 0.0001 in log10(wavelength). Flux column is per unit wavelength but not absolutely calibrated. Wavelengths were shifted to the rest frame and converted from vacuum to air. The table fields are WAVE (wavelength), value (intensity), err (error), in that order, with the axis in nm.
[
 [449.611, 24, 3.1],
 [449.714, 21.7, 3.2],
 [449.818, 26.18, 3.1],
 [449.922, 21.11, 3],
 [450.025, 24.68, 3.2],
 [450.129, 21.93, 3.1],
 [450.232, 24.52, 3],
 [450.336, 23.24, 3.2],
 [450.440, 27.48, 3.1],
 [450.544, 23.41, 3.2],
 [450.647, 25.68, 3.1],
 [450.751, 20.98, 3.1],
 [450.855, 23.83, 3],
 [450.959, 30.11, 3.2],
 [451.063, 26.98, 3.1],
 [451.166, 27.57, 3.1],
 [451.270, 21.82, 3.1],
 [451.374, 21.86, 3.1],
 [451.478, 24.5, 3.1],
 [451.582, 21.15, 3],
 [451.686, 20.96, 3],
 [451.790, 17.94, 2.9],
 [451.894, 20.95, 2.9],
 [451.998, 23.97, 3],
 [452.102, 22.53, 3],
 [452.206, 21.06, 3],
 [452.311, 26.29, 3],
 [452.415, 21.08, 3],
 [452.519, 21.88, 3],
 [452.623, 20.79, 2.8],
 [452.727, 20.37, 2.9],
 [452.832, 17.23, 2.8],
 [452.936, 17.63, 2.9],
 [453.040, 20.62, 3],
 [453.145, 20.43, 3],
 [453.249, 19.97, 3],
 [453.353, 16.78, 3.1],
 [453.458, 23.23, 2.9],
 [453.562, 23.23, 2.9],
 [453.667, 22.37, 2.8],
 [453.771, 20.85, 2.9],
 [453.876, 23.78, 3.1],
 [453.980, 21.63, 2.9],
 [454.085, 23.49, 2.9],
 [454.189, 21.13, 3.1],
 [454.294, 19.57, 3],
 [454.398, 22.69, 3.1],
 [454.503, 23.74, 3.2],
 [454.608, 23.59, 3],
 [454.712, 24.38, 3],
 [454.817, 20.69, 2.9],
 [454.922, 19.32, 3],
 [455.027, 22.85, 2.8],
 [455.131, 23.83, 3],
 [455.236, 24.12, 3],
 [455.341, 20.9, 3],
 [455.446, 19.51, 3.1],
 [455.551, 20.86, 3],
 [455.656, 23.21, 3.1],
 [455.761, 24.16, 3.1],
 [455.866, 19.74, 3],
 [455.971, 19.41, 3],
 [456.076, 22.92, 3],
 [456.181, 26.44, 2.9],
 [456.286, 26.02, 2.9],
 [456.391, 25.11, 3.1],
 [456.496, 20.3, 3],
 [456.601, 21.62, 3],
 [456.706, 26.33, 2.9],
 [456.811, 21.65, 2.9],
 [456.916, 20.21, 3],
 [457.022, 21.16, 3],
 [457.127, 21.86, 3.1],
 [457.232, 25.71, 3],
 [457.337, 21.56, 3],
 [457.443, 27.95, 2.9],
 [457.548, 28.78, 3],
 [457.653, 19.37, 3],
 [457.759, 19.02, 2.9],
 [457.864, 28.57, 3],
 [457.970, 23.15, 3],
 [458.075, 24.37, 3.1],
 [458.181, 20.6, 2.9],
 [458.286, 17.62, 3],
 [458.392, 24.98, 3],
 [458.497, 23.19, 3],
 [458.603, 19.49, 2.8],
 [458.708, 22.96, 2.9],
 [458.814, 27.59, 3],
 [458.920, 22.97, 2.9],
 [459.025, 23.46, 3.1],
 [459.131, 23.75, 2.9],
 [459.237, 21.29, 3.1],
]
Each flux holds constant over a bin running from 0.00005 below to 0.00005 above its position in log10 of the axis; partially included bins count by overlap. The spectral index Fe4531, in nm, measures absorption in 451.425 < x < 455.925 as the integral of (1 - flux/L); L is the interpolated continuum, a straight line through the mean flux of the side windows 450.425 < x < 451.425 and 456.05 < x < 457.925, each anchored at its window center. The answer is 0.499 nm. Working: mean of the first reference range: 24.9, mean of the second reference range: 23.6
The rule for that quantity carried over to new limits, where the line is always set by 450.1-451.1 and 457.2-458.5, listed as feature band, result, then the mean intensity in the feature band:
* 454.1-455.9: 0.14 nm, 22.1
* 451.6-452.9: 0.18 nm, 21.2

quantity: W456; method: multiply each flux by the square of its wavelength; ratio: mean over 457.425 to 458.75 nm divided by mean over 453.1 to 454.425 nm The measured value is 1.09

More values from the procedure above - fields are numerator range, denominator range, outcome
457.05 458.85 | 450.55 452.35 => 1.02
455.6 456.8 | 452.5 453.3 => 1.19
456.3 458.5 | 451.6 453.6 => 1.13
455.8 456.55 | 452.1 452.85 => 1.08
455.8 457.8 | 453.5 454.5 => 1.05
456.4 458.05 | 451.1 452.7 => 1.07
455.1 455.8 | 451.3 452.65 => 1.03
